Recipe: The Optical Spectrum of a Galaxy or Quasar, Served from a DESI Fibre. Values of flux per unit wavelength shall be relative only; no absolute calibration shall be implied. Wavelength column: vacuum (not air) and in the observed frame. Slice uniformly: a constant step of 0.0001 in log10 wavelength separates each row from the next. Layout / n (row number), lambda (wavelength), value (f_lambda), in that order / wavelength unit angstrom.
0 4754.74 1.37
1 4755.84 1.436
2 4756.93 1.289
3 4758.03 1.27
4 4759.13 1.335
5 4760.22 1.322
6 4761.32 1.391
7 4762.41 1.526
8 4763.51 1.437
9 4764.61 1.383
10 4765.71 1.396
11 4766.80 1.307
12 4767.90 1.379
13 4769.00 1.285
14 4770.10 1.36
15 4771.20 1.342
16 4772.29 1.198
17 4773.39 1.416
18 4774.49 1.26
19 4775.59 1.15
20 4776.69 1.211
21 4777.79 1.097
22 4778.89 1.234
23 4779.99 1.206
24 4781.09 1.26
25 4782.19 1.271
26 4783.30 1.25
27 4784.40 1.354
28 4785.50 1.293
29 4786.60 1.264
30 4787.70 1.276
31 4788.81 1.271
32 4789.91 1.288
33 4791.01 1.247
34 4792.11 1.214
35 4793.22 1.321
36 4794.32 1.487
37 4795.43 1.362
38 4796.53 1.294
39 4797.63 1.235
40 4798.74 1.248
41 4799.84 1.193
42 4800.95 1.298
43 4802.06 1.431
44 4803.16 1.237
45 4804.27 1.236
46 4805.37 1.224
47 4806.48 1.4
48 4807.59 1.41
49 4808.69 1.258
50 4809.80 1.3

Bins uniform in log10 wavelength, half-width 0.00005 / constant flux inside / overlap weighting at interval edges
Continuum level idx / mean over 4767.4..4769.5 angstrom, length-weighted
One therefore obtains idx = 1.33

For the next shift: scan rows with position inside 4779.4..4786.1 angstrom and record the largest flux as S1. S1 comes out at 1.354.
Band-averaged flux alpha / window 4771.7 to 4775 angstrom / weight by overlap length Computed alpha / 1.3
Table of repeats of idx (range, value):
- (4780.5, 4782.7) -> 1.27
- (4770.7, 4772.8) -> 1.27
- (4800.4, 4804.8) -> 1.3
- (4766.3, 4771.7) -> 1.33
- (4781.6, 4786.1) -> 1.29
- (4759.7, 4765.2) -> 1.41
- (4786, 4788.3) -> 1.27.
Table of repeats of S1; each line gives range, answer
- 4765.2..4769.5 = 1.396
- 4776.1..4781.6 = 1.26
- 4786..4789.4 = 1.276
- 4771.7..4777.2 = 1.416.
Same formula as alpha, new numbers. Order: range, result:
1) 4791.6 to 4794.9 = 1.34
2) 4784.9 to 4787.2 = 1.28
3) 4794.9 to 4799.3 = 1.29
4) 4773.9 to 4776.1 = 1.21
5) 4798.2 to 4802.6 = 1.29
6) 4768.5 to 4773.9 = 1.32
